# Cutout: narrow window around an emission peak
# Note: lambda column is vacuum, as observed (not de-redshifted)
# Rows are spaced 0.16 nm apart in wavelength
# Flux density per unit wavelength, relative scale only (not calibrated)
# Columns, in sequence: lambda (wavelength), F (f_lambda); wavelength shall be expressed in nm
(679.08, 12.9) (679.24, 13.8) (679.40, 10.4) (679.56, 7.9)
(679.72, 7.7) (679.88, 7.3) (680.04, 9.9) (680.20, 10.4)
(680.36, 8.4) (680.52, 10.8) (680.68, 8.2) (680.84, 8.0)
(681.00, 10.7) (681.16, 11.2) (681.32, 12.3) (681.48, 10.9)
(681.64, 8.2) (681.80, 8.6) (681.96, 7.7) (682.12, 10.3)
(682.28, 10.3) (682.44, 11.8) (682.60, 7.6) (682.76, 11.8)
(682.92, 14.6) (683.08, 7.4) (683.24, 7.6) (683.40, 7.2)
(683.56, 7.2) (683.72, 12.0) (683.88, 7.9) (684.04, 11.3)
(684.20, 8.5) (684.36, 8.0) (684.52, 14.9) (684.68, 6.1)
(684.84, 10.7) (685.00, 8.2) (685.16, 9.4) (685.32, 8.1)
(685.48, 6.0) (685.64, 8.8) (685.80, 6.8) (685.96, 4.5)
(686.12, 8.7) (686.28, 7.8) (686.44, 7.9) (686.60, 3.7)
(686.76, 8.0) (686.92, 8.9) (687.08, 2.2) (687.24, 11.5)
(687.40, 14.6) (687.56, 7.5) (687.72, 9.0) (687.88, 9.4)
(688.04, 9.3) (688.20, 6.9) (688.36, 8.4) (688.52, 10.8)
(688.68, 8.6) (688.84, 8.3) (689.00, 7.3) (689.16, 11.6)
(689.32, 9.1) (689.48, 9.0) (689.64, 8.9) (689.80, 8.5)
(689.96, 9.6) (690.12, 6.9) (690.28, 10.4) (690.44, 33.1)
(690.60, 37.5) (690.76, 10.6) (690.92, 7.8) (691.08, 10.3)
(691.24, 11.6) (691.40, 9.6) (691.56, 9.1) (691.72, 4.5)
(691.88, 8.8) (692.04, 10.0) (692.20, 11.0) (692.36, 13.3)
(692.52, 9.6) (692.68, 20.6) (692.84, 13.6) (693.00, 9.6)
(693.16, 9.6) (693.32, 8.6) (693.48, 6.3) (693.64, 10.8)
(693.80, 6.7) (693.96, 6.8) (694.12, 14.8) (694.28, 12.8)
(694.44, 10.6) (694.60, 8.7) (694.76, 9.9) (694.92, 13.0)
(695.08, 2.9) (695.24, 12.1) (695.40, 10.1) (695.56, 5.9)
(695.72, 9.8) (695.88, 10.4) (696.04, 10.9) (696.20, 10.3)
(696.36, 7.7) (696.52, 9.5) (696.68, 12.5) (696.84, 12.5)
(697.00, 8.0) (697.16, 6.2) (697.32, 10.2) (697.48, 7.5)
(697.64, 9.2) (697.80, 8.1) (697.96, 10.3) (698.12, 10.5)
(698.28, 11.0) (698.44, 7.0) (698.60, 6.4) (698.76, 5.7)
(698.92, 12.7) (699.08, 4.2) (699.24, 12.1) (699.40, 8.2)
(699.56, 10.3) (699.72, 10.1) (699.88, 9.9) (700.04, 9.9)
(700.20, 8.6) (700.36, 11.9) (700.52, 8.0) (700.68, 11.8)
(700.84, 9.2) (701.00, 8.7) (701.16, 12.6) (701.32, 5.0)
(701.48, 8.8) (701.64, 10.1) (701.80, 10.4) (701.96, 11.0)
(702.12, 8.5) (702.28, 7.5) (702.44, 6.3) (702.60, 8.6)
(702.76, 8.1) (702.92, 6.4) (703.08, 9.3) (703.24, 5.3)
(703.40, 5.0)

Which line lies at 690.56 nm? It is H-alpha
